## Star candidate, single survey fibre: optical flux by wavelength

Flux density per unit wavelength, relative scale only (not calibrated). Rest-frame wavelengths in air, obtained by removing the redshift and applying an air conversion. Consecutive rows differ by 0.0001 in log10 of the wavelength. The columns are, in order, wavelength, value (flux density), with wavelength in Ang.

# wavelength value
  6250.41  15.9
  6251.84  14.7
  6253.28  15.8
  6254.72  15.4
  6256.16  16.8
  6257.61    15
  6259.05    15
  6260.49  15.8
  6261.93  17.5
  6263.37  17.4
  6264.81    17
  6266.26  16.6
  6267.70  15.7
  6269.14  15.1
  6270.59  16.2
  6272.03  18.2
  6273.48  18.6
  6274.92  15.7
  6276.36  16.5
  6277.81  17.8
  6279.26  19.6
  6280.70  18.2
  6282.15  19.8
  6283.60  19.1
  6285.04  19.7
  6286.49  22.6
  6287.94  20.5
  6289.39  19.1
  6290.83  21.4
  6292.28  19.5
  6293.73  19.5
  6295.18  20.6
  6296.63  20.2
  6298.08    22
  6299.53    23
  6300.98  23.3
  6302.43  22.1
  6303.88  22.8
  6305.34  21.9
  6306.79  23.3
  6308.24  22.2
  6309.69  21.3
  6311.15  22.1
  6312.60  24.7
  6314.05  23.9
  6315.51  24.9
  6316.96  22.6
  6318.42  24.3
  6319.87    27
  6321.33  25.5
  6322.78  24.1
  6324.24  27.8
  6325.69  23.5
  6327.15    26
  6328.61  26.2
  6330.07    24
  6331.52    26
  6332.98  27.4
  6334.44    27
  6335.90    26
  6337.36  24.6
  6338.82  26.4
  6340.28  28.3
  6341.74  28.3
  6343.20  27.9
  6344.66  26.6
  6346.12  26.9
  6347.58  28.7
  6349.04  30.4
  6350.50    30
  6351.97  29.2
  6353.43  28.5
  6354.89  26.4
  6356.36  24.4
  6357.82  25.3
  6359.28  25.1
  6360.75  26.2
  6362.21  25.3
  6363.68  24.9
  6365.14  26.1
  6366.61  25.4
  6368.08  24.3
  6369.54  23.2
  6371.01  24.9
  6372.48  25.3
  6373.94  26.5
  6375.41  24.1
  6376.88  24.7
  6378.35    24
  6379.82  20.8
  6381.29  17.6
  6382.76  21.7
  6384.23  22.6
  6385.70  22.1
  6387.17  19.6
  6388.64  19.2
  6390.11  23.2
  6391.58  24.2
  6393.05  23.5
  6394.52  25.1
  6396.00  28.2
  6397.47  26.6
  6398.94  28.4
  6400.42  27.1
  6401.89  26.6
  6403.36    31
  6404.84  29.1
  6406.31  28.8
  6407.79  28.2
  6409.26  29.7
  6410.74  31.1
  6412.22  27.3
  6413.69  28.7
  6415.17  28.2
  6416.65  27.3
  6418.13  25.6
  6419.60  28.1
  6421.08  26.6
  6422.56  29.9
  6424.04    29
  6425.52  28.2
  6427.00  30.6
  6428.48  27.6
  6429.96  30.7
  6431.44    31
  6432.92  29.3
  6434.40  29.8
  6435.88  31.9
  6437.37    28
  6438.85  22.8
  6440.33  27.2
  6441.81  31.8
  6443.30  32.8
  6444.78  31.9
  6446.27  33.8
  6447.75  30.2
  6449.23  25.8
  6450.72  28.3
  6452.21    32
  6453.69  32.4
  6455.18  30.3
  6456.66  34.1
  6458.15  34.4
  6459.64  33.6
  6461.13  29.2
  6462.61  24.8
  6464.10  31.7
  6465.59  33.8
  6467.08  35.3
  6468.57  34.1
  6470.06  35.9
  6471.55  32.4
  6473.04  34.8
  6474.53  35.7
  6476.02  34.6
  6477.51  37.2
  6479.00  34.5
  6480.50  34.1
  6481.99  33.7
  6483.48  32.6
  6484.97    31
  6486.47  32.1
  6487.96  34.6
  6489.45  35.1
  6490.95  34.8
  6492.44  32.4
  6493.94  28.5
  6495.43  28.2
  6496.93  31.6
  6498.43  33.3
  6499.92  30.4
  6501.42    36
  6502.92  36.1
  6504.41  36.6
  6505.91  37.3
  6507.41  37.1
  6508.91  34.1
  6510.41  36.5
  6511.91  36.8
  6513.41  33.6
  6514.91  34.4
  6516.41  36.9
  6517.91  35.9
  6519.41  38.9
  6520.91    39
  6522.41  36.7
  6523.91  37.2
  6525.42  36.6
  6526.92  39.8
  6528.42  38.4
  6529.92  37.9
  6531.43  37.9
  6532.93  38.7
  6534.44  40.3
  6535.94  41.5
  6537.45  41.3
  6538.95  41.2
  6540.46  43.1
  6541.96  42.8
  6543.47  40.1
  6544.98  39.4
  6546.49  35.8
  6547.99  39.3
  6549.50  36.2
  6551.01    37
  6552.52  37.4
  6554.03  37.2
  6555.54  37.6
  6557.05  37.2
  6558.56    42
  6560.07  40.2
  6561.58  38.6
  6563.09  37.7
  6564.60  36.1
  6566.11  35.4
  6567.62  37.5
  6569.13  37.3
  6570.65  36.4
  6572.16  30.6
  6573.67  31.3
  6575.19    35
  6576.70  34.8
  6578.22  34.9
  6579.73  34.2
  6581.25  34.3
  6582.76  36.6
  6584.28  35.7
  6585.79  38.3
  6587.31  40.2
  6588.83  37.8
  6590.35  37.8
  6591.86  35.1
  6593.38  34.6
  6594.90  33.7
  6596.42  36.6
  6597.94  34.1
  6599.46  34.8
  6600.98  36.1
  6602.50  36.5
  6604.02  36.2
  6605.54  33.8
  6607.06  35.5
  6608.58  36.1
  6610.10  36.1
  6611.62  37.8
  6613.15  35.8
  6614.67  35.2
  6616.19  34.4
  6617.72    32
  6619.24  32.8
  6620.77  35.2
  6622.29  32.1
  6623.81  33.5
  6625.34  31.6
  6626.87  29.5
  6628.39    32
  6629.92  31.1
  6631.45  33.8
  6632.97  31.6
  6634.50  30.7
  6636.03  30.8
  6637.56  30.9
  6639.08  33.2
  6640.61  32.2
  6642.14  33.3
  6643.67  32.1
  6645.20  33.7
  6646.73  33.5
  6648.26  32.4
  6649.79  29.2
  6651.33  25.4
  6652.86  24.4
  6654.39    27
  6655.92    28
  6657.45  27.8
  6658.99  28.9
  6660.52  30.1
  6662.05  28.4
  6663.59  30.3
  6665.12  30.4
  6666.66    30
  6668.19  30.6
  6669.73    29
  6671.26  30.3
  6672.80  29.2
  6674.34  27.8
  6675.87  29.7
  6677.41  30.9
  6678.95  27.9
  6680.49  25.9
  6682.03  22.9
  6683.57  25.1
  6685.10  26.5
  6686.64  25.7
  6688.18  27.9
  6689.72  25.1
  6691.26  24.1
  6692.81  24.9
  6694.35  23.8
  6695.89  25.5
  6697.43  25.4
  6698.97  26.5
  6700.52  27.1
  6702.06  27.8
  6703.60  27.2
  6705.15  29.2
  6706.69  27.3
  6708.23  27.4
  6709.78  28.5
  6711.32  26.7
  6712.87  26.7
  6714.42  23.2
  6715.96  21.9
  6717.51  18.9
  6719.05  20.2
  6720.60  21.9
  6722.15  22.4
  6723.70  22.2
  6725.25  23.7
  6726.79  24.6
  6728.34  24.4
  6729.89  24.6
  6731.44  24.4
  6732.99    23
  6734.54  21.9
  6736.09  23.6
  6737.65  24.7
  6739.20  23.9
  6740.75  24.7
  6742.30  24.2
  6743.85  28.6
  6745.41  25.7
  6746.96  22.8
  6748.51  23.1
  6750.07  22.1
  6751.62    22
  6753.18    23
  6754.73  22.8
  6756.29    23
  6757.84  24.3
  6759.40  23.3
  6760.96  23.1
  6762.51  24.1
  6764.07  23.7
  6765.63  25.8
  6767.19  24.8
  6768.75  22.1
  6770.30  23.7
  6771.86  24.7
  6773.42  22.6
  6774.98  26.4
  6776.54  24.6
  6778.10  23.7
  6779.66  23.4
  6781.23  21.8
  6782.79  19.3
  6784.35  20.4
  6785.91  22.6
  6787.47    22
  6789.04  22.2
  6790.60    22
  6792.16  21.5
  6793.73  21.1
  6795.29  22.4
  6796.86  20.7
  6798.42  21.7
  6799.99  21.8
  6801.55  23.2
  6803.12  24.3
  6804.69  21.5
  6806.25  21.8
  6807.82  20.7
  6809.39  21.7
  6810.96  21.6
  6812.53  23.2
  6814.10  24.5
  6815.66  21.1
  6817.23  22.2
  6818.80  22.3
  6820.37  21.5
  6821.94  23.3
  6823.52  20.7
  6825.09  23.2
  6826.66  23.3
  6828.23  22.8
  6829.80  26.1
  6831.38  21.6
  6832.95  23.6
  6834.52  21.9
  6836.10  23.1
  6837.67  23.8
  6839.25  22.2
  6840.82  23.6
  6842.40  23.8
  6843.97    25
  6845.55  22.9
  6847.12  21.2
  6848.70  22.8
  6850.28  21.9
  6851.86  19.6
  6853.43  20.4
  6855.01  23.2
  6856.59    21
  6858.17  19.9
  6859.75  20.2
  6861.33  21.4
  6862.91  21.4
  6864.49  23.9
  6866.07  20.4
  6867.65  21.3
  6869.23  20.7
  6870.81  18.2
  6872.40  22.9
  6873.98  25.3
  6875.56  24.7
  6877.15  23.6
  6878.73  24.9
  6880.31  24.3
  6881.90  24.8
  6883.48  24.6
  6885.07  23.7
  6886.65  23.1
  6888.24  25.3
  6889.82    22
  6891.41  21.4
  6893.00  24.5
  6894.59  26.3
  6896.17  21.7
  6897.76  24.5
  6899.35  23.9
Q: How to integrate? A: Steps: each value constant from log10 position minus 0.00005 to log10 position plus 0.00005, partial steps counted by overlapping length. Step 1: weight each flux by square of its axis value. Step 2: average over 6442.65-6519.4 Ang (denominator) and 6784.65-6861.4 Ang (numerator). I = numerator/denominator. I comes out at 0.74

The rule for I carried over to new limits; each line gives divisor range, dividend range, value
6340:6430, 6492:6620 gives 1.46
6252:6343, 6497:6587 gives 1.88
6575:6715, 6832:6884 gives 0.77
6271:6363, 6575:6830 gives 1.30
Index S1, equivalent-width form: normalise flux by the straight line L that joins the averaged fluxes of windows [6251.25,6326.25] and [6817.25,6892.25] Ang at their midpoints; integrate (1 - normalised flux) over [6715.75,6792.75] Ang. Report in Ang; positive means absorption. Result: -3.7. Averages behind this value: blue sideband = 20.1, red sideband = 22.6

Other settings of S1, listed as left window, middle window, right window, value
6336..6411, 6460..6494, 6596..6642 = -4.8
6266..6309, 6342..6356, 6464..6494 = -2.2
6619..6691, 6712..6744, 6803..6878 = 4.0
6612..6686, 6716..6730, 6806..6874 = 2.5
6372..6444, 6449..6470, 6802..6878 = -4.4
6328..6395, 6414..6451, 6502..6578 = 1.3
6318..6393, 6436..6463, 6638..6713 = -4.3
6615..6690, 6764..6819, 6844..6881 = 4.8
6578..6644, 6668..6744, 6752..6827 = 7.1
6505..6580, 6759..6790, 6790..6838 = 1.7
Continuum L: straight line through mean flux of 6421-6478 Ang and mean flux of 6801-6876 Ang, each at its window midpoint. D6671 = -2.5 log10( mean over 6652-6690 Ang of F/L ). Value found -0.08 mag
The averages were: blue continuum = 31.1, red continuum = 22.3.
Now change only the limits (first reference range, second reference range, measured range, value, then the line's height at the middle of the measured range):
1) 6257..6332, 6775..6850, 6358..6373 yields -0.19 mag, 21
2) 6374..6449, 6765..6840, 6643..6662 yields -0.20 mag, 24.3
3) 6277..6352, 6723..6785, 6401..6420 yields -0.20 mag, 23.8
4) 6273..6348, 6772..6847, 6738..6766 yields -0.06 mag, 22.6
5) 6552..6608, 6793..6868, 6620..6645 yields 0.04 mag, 33.3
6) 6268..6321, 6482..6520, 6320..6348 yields -0.13 mag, 23.4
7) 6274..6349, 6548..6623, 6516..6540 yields -0.16 mag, 33.3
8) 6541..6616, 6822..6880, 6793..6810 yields 0.14 mag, 25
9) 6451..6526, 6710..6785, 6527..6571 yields -0.22 mag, 31.6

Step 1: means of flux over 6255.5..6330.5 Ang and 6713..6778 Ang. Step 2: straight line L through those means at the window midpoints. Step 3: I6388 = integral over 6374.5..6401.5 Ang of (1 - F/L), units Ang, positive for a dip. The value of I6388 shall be -2.9 Ang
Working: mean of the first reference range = 20.6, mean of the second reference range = 23.6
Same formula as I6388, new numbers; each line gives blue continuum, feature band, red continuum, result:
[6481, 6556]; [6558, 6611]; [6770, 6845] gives -4.4 Ang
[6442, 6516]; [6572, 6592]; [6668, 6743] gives -4.0 Ang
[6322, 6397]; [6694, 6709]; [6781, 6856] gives -2.5 Ang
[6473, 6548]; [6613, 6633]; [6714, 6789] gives -1.8 Ang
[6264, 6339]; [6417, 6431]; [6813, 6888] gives -4.2 Ang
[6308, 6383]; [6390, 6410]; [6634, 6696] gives -1.0 Ang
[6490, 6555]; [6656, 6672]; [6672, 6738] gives -0.9 Ang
